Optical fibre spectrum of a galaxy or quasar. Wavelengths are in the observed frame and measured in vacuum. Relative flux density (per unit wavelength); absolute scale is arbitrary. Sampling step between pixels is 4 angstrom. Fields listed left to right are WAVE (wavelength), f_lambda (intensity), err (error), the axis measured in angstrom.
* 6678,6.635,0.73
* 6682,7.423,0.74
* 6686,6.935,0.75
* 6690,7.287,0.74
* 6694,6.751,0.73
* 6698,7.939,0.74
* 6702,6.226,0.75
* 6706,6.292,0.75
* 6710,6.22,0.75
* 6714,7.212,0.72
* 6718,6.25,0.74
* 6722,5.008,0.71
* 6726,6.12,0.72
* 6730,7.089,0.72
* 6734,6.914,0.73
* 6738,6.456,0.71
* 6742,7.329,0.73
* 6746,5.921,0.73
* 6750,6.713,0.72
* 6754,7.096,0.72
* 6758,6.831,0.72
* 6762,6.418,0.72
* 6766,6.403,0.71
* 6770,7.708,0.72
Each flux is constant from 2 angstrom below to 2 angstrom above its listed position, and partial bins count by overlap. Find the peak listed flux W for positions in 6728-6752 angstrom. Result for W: 7.329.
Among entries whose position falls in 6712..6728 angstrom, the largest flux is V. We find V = 7.212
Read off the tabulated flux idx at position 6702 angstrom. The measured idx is 6.226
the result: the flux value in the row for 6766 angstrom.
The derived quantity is 6.403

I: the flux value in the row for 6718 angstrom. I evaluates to 6.25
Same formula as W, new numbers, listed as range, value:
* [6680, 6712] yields 7.939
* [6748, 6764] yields 7.096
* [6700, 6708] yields 6.292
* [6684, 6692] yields 7.287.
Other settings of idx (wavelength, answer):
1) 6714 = 7.212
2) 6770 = 7.708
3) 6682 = 7.423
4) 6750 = 6.713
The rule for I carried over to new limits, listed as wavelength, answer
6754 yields 7.096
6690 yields 7.287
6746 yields 5.921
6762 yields 6.418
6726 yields 6.12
